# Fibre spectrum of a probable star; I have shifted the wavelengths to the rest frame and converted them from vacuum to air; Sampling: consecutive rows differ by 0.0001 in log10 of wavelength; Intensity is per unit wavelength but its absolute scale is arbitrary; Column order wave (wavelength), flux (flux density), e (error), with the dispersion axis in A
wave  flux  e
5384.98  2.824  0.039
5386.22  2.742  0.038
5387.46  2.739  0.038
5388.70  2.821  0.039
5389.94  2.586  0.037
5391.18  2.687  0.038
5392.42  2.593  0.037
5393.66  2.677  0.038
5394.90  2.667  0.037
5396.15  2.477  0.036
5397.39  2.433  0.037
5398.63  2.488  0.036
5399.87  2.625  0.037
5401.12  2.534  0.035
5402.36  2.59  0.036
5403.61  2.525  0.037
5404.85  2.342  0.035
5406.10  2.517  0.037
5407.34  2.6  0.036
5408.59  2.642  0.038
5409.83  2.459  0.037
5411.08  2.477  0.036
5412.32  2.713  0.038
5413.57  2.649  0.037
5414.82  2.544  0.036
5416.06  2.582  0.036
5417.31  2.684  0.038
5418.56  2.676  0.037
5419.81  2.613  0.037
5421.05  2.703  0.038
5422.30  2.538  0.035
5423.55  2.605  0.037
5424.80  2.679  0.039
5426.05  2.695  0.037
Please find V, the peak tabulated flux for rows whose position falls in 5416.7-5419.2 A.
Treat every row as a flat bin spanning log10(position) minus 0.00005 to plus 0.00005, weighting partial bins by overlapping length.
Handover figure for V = 2.684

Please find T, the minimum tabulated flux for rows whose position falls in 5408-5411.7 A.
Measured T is 2.459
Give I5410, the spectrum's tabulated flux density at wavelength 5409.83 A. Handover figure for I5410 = 2.459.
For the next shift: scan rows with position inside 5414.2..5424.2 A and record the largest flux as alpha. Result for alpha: 2.703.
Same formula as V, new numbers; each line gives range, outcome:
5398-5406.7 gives 2.625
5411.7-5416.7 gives 2.713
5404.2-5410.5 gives 2.642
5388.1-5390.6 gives 2.821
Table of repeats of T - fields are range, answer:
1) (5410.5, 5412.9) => 2.477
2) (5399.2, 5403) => 2.534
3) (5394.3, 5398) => 2.433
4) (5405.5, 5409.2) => 2.517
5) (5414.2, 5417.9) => 2.544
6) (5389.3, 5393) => 2.586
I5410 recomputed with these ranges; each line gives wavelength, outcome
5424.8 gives 2.679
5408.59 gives 2.642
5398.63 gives 2.488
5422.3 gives 2.538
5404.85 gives 2.342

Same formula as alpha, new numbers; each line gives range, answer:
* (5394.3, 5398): 2.667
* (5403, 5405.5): 2.525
